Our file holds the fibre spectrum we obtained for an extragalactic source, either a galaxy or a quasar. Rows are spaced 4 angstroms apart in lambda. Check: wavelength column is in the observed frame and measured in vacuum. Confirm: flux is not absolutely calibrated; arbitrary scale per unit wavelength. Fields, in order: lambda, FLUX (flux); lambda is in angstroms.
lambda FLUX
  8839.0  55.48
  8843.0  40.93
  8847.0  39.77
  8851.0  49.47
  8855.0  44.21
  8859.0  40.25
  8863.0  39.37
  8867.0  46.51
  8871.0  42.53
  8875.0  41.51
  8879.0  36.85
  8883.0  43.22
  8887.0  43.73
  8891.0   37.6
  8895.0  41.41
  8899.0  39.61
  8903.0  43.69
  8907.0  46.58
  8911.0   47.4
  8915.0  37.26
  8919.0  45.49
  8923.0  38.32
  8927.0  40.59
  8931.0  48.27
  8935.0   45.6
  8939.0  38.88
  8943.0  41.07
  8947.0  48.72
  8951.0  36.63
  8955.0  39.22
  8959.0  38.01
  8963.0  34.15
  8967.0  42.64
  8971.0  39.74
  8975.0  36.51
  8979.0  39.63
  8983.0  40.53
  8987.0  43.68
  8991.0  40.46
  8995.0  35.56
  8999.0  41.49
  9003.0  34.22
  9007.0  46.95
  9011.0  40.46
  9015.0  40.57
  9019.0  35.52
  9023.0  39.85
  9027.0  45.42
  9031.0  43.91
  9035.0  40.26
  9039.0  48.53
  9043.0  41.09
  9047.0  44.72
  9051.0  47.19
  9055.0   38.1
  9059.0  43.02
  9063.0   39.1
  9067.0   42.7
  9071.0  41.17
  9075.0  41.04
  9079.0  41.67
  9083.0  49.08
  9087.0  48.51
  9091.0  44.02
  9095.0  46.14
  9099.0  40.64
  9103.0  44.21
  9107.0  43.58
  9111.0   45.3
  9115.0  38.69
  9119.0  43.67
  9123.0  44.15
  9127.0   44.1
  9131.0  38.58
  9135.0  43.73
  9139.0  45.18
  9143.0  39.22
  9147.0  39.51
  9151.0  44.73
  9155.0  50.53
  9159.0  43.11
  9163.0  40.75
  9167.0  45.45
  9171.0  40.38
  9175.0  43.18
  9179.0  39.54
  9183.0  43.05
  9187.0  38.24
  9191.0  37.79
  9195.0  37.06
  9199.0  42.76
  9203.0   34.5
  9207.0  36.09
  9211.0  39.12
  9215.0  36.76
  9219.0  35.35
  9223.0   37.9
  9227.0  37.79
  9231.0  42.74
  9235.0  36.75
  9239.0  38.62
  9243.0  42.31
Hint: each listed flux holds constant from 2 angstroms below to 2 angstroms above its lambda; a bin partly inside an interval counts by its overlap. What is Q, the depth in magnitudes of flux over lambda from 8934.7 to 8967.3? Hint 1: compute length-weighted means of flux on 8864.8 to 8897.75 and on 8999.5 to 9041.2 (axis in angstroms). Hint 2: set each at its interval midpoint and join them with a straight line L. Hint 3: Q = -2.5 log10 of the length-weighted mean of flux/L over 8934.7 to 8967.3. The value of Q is 0.04 mag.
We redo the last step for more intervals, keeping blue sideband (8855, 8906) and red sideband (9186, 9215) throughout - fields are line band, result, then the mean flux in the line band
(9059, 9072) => -0.05 mag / 41.3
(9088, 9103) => -0.13 mag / 44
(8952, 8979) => 0.06 mag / 38.4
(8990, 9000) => 0.04 mag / 38.8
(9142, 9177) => -0.13 mag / 43.1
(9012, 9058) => -0.07 mag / 42.3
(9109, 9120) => -0.10 mag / 42.5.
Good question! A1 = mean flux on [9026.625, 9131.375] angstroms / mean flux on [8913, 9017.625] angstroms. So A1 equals 1.07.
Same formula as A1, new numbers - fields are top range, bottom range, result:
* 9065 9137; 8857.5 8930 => 1.04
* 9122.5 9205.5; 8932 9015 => 1.03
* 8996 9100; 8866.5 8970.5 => 1.02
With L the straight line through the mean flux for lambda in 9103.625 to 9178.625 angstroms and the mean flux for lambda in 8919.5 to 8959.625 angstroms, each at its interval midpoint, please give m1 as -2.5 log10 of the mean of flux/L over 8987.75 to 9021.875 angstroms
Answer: 0.07 mag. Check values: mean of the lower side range 41.8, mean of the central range 39.6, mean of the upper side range 42.9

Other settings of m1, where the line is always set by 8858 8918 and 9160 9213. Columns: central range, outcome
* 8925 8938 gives -0.07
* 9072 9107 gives -0.10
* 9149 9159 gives -0.17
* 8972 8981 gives 0.08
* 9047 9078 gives -0.03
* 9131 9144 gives -0.06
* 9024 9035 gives -0.06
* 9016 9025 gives 0.08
